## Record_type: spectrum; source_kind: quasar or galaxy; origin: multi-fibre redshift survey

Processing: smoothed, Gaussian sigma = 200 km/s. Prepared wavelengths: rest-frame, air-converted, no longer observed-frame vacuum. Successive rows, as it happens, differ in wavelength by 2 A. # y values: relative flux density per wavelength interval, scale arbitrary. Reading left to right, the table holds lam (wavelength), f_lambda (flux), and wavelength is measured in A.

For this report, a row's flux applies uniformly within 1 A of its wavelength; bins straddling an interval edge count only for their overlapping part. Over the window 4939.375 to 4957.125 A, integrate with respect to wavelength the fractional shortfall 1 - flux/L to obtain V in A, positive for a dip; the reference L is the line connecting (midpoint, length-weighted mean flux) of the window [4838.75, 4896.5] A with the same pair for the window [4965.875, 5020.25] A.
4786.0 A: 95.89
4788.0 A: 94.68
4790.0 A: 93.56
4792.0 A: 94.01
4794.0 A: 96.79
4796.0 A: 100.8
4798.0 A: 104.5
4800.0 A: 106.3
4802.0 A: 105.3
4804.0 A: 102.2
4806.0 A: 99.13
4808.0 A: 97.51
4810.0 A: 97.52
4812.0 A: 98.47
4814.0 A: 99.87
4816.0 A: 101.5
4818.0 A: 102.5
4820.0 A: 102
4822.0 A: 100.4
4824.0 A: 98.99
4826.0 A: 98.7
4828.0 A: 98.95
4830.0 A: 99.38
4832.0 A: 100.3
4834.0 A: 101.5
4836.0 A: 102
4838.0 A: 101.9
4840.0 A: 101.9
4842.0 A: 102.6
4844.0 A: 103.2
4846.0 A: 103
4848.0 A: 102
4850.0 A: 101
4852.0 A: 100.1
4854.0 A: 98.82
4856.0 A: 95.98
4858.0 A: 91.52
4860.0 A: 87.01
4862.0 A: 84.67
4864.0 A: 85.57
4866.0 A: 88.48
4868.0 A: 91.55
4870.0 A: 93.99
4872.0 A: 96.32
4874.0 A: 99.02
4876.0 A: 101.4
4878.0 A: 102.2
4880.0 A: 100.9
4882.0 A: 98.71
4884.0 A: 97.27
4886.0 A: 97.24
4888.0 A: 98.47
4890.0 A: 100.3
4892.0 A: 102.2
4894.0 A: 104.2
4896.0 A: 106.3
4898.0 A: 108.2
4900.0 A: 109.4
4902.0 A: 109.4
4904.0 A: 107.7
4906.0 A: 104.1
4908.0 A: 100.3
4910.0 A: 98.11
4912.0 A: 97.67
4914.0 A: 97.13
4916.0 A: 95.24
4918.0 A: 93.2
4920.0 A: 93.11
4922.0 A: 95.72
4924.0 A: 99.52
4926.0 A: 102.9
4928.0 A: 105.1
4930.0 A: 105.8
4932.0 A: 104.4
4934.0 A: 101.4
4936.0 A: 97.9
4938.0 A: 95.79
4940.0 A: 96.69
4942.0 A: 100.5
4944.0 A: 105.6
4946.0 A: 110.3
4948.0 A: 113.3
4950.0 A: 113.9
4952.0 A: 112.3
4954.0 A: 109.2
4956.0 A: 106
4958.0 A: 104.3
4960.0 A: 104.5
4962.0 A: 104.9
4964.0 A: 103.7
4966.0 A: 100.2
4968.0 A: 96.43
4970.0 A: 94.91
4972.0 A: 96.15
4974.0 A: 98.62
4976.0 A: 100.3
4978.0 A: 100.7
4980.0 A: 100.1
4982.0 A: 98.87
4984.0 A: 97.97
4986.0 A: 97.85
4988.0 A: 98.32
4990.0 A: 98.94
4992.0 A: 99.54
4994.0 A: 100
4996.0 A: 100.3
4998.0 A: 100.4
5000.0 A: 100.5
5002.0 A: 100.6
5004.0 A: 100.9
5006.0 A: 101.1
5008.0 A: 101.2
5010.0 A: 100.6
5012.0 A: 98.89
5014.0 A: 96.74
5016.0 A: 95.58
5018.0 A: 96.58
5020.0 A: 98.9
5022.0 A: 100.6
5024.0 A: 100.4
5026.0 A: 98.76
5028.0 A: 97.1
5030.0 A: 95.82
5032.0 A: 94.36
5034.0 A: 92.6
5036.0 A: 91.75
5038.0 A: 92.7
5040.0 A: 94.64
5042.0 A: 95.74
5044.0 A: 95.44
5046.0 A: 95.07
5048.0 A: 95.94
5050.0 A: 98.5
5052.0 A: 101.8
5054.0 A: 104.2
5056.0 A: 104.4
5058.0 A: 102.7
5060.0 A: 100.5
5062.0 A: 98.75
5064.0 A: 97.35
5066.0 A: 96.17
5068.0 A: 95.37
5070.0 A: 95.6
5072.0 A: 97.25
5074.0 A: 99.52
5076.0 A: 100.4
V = -1.66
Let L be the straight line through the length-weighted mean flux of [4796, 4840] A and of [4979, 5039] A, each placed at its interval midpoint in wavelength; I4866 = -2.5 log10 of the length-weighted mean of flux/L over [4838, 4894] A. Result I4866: 0.03 mag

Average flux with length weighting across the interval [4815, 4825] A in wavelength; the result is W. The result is 101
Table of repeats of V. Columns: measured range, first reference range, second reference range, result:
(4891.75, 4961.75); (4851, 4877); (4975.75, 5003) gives -4.87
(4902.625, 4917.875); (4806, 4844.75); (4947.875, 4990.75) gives 0.23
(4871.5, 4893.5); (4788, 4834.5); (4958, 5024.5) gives 0.03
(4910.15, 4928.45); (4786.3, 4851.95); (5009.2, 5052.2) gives 0.20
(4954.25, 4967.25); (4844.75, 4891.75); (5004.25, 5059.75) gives -0.91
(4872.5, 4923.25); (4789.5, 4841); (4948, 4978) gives 0.71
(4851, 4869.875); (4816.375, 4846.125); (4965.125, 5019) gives 1.70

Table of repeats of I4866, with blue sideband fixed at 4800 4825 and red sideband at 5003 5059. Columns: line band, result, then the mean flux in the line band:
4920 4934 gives -0.02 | 102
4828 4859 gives 0.00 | 100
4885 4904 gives -0.05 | 104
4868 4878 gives 0.03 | 97.5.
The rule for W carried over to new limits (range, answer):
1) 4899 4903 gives 109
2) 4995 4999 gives 100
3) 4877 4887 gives 99.3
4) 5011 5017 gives 97.1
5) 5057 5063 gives 101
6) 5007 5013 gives 100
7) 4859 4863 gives 85.8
